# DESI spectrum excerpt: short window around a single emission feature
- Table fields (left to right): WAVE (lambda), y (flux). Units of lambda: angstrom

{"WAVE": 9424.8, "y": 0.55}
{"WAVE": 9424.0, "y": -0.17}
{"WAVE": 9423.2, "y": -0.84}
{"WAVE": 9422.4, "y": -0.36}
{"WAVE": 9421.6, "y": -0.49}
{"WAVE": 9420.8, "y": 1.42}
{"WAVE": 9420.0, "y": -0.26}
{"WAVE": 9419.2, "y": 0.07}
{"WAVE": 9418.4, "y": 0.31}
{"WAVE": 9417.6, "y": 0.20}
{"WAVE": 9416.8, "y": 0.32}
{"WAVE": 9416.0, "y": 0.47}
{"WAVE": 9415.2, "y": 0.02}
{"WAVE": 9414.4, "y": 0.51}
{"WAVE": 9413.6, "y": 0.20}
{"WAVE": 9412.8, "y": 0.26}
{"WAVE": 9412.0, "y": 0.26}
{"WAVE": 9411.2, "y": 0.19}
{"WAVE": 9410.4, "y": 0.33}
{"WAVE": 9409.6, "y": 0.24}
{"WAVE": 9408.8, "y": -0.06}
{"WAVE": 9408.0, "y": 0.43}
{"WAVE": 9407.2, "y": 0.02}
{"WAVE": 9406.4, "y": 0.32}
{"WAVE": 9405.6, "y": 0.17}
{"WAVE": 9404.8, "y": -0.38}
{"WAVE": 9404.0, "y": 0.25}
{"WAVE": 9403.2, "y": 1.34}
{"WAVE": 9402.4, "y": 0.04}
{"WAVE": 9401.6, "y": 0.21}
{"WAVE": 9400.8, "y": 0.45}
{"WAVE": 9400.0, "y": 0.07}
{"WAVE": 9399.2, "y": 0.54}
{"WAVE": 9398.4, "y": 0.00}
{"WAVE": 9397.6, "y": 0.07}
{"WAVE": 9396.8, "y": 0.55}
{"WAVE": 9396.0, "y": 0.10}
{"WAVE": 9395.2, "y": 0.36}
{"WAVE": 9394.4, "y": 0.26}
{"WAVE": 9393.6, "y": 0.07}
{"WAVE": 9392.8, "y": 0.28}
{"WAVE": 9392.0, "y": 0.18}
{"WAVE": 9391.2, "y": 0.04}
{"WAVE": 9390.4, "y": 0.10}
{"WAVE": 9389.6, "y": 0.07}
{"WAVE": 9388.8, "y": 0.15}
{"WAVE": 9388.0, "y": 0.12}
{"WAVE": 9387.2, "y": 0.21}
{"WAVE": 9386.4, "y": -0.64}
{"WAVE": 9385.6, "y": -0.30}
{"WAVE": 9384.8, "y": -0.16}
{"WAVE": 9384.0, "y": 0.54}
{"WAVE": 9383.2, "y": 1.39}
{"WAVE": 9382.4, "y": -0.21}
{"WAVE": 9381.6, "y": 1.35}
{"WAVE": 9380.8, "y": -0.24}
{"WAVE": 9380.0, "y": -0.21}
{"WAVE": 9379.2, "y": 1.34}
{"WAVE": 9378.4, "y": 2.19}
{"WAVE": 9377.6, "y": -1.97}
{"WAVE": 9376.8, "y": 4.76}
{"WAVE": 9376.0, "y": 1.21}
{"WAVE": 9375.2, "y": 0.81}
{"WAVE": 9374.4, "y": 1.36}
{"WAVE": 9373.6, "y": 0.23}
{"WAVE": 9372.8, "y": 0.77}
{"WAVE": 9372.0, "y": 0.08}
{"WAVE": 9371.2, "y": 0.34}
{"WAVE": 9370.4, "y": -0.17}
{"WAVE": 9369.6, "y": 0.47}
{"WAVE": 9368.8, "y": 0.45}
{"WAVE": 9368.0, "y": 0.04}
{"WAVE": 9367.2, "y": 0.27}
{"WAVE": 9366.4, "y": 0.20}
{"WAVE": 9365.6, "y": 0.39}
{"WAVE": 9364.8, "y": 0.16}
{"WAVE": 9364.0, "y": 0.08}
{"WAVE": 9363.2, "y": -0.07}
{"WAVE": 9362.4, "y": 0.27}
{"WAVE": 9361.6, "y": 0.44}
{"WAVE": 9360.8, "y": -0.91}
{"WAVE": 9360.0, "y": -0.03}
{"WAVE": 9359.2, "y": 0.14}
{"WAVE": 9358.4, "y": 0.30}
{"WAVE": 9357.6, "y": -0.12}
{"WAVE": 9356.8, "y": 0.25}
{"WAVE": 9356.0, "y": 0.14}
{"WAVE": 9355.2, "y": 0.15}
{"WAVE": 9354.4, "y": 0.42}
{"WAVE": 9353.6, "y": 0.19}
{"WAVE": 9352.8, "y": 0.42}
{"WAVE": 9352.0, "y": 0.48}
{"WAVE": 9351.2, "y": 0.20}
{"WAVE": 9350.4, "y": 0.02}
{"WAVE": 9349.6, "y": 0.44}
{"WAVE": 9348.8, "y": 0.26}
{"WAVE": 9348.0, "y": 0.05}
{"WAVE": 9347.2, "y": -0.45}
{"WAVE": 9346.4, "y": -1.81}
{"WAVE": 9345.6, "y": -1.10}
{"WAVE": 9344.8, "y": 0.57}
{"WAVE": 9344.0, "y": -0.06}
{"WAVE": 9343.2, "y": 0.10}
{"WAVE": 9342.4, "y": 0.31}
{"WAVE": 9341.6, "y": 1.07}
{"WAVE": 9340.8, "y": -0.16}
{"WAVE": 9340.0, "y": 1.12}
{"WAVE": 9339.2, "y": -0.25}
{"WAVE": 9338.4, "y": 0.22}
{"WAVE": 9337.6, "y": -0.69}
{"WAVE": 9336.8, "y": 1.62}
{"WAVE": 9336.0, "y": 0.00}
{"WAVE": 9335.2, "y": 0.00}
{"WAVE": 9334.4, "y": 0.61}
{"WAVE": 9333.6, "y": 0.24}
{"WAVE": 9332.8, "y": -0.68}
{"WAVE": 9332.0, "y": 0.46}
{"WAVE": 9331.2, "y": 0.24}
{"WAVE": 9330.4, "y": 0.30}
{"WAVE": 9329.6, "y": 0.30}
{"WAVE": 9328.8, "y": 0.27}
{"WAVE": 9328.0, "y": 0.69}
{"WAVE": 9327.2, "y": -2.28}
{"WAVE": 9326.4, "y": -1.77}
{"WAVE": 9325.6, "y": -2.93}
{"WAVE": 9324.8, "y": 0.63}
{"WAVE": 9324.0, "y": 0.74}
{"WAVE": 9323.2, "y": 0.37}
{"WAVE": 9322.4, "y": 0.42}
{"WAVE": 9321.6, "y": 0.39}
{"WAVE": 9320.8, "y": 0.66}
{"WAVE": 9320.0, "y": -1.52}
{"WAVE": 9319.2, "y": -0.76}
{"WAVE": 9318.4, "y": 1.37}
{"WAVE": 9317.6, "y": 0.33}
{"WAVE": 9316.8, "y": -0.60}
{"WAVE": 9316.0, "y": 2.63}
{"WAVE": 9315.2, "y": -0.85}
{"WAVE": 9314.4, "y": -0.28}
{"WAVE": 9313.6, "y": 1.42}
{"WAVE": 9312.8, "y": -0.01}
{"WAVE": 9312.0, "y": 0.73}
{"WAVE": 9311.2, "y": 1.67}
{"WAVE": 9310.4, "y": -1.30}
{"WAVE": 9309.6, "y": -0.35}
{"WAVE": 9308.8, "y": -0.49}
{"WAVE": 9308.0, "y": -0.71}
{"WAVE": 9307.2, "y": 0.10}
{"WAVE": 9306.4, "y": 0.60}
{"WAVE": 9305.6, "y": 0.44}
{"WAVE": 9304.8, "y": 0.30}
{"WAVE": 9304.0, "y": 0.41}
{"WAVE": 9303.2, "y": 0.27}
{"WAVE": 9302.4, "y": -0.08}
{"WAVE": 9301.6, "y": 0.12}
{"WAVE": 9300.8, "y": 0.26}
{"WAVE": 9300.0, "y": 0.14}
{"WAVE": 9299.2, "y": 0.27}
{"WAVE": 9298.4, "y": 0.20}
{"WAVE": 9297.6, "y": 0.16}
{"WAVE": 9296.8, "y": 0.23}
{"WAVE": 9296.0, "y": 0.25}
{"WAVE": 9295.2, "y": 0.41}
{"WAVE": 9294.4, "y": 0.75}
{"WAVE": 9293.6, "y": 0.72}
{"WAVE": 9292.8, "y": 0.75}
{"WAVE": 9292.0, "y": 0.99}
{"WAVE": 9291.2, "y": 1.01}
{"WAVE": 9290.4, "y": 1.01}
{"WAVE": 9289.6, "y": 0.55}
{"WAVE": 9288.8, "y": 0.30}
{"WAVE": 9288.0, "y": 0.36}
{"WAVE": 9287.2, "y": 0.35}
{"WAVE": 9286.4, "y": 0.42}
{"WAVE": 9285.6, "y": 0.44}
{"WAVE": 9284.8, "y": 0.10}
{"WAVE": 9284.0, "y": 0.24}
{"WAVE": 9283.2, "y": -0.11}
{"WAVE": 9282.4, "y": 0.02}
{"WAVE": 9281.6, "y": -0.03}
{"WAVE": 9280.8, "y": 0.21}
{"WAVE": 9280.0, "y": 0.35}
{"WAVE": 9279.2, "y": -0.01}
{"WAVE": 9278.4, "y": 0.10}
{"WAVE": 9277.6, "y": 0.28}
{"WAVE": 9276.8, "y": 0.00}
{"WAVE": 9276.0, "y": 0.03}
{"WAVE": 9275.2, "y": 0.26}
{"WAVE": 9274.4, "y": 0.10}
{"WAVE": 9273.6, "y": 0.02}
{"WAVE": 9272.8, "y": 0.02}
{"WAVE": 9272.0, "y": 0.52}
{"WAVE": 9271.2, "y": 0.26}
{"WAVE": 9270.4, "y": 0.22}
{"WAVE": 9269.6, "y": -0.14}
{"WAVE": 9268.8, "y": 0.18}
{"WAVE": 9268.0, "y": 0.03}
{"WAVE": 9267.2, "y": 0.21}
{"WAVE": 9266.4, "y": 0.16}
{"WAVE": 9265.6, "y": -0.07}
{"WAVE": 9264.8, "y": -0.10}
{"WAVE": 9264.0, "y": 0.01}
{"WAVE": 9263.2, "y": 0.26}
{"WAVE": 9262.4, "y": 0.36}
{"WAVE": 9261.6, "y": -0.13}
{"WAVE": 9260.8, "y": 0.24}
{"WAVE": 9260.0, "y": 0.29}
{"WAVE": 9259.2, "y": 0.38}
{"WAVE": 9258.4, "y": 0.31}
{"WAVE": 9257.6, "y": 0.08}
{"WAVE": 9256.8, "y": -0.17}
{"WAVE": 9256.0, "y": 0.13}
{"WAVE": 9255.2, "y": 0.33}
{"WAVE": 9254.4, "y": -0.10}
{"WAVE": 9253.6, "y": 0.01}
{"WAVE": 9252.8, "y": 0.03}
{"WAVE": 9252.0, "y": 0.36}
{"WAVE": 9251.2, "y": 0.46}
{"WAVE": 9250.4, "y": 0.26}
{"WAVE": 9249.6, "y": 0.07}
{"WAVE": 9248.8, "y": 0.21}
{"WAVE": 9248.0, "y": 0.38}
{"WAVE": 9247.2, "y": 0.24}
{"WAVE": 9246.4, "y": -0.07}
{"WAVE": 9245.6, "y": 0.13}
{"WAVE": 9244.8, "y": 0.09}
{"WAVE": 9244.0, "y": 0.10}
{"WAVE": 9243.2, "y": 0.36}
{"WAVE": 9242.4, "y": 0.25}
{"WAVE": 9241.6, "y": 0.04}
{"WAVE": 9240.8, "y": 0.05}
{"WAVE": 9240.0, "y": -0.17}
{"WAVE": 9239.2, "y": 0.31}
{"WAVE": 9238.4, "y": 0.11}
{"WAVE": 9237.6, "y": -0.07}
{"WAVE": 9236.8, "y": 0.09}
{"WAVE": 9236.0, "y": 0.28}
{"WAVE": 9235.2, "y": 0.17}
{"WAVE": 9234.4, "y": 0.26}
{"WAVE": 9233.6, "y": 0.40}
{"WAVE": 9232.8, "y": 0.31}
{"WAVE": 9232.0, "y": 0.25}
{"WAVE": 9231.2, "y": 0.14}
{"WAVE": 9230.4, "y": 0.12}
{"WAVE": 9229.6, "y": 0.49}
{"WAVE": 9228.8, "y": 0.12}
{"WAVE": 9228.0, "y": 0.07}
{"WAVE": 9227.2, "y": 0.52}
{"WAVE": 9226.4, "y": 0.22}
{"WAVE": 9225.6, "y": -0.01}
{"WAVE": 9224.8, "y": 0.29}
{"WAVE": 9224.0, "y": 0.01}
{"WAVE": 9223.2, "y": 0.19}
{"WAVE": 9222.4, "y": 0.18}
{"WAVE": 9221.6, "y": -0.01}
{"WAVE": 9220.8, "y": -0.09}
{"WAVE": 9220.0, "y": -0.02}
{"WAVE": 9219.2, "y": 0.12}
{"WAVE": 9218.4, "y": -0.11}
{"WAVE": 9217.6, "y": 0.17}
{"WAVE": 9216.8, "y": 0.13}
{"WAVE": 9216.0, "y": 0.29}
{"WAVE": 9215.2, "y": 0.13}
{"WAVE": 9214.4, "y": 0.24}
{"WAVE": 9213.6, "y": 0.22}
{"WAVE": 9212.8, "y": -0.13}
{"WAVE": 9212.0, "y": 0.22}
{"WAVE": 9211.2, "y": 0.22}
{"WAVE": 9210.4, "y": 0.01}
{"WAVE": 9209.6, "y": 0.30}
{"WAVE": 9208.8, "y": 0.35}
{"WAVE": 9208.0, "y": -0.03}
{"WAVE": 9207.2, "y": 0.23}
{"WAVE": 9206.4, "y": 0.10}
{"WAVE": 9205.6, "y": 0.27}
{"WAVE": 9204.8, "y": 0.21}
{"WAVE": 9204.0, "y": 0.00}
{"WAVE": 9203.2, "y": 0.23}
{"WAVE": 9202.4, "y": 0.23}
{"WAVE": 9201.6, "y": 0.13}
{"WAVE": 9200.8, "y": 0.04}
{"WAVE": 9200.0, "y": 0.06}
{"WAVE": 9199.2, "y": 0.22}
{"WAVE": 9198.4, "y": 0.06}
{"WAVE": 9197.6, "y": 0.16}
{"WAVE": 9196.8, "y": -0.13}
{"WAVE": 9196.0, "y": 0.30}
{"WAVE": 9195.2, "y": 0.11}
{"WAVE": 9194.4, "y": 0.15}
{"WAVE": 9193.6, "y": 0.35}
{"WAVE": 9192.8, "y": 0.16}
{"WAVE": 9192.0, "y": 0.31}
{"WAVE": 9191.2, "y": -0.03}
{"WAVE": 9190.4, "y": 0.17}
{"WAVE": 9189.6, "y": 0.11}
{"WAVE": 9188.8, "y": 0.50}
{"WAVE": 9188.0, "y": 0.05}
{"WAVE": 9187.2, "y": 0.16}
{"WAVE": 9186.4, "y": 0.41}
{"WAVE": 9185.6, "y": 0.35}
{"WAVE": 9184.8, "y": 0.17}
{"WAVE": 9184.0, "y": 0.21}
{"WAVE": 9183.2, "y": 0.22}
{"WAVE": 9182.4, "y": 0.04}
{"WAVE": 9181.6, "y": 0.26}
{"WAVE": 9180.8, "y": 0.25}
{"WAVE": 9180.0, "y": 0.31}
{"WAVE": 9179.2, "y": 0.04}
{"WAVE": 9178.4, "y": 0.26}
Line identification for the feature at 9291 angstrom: H-beta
